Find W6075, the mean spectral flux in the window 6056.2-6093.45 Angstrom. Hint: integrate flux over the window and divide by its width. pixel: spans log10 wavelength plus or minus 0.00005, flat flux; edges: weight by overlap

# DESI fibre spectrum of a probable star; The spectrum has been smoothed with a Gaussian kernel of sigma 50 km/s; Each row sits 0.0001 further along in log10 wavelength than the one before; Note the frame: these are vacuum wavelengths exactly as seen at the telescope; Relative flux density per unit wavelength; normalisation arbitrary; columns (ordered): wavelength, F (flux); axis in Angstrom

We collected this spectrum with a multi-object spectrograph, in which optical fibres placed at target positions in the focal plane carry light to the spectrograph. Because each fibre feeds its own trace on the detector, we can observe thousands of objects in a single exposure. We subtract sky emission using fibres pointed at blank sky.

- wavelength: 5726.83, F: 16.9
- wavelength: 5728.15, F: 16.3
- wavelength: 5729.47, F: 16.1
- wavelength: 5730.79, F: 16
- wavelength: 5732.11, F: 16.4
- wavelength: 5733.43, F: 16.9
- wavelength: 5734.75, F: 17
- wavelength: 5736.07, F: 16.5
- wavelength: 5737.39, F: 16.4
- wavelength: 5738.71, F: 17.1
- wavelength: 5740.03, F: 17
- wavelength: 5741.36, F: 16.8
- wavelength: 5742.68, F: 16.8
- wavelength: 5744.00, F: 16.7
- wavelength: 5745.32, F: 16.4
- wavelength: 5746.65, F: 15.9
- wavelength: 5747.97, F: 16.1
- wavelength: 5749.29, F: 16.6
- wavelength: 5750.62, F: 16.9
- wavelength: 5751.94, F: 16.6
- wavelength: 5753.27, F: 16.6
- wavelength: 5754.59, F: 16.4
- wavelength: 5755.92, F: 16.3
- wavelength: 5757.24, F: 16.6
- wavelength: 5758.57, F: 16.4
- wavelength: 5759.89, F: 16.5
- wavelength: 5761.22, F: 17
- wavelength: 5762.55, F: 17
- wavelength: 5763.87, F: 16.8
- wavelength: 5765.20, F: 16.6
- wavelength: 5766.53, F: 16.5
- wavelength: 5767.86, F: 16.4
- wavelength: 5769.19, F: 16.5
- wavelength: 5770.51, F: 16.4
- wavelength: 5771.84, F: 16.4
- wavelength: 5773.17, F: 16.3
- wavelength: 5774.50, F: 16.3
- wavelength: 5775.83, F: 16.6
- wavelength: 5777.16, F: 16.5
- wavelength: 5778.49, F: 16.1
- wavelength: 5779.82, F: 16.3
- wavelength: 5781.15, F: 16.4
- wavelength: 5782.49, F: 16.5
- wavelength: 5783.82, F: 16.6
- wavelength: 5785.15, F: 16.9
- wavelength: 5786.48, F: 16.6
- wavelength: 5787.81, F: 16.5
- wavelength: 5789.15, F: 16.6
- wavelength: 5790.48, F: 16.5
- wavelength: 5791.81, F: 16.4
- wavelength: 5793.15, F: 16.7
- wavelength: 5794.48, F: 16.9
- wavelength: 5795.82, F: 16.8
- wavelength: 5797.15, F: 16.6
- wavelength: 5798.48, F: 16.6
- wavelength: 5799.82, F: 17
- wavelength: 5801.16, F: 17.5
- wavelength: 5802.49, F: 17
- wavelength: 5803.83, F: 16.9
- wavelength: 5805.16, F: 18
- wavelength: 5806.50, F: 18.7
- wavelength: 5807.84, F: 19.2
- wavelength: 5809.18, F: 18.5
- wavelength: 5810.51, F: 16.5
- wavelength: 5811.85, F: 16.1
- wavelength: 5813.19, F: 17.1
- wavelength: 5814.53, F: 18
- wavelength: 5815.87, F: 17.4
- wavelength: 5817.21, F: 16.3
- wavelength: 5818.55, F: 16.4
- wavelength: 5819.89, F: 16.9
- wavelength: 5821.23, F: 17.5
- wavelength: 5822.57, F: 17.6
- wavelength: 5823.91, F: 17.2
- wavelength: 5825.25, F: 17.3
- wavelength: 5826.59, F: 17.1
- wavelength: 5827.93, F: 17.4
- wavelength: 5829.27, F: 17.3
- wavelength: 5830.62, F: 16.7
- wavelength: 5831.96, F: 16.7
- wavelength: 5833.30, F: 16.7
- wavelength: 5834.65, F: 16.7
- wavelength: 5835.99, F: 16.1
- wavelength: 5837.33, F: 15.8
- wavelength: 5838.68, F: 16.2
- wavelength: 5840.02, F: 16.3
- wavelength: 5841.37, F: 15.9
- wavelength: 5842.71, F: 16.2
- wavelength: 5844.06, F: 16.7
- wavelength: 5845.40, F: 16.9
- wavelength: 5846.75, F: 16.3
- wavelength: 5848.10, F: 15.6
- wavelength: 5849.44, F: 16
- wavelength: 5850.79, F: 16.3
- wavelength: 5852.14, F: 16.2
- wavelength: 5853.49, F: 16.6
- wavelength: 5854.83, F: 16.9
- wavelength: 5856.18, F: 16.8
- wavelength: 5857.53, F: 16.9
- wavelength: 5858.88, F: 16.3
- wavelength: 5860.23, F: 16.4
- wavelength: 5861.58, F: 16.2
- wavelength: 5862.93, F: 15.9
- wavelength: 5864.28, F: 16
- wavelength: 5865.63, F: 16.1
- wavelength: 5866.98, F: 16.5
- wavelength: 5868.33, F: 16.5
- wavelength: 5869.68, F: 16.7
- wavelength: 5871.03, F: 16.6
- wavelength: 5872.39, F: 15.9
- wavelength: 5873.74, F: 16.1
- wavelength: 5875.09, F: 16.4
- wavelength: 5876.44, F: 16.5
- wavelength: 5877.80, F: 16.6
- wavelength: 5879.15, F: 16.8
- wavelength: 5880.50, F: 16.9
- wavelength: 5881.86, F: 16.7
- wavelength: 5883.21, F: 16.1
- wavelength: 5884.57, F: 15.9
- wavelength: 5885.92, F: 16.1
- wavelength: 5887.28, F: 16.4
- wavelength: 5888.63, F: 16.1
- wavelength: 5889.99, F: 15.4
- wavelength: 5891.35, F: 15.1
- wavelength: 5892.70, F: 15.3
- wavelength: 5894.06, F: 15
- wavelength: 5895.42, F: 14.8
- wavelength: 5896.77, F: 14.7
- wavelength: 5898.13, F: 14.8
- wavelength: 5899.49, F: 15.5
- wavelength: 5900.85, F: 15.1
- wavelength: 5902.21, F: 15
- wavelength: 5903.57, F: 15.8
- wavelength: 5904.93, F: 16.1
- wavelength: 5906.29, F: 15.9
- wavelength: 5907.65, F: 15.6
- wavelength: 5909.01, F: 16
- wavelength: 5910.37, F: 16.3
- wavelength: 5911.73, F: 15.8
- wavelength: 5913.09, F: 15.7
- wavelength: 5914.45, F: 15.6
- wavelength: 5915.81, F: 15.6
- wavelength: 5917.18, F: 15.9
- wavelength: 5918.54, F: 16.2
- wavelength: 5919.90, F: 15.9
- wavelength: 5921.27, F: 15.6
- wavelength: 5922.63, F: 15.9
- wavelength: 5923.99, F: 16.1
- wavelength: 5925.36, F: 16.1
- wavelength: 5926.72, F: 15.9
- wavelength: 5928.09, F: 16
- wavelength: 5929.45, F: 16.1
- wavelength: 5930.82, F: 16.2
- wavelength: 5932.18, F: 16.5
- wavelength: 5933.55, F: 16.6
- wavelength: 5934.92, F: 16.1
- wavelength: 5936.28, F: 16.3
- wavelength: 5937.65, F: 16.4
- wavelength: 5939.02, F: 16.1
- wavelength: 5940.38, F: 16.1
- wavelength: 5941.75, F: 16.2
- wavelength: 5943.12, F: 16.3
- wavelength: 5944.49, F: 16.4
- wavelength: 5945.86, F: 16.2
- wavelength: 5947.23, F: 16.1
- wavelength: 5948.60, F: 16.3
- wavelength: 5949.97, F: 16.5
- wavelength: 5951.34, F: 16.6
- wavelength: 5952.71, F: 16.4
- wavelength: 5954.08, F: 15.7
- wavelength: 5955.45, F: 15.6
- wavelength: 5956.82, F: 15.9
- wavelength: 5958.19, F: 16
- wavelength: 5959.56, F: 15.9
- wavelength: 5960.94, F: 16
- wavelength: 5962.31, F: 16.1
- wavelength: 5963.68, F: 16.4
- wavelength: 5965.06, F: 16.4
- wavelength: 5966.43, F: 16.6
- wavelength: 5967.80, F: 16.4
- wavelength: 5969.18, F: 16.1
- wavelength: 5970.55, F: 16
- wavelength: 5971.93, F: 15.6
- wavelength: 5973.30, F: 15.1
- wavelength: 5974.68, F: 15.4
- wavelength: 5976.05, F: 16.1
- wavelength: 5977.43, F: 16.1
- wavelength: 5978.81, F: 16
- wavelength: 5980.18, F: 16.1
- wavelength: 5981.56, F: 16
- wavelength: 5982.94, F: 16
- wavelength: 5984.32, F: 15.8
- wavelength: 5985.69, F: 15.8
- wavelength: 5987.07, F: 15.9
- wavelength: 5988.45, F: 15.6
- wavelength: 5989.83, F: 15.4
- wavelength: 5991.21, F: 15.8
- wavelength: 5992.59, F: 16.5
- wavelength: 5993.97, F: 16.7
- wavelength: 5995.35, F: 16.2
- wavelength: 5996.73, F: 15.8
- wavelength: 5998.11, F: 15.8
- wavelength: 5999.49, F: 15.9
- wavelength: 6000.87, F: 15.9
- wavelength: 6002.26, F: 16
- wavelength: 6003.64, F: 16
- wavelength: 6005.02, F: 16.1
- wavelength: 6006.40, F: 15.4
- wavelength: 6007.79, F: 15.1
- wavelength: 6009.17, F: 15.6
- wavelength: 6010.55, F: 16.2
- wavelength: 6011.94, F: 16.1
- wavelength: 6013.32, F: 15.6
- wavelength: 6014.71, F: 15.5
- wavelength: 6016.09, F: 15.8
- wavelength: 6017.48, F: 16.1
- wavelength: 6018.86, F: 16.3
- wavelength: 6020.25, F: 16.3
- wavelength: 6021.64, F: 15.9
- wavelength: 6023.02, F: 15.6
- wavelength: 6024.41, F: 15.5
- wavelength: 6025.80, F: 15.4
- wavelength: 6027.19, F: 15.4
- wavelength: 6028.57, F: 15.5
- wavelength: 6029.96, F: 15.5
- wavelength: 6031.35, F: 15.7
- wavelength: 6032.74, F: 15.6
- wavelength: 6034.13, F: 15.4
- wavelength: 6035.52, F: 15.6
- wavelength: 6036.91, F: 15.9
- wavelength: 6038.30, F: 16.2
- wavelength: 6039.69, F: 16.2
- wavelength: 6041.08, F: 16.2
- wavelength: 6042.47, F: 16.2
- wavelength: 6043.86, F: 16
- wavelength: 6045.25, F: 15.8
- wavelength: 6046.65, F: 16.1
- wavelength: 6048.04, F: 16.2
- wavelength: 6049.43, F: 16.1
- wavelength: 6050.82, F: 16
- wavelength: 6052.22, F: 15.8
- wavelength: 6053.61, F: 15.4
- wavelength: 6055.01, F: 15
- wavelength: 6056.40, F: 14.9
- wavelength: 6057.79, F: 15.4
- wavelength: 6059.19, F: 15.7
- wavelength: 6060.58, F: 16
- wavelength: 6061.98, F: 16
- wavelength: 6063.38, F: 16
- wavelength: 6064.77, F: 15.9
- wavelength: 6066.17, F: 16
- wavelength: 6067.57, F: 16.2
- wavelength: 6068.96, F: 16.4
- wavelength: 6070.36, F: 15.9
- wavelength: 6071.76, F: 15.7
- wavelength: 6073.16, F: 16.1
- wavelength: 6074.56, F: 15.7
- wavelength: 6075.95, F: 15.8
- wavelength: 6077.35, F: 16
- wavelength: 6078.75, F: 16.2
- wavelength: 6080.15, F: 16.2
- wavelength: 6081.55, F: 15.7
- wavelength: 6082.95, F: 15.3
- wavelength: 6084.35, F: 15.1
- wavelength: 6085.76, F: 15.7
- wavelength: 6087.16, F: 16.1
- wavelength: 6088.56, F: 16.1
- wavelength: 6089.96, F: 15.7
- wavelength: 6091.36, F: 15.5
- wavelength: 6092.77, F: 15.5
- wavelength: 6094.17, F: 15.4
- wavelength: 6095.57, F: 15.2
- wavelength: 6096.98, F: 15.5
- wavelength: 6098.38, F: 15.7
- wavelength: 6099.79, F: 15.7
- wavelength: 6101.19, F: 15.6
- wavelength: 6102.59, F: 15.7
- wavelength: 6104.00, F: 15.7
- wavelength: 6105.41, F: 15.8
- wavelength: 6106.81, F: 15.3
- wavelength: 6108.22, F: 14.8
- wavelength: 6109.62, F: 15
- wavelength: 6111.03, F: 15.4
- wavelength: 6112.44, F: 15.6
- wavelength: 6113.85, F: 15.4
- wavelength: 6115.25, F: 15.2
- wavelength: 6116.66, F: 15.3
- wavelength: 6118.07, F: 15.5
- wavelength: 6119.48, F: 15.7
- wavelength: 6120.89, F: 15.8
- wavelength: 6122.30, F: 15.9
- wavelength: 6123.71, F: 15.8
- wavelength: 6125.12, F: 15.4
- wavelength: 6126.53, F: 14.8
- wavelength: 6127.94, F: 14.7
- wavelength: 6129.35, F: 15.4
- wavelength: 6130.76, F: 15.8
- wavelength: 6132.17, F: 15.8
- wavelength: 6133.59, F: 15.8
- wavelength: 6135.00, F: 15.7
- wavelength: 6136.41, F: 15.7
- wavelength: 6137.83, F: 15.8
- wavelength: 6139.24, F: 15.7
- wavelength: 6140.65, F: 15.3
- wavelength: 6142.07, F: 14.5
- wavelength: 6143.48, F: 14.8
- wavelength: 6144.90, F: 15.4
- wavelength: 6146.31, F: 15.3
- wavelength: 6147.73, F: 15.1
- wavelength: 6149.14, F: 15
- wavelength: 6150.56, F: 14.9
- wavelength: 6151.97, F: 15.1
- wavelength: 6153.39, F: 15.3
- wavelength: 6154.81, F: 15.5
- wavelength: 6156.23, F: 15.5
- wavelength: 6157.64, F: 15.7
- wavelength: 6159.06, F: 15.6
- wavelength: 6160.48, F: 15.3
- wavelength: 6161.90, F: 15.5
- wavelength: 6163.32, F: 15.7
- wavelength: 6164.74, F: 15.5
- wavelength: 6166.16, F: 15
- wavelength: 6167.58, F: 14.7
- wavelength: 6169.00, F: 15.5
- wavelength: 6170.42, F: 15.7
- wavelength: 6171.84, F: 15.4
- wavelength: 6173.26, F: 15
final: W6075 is 15.8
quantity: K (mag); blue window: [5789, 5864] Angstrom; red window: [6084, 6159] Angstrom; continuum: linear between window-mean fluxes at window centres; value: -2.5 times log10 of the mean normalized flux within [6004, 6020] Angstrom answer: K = 0.01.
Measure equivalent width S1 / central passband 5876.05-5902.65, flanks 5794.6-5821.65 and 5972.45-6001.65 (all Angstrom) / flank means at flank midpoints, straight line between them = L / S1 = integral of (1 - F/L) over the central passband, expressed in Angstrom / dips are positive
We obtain 1.4 Angstrom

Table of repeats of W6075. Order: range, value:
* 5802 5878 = 16.7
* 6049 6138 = 15.6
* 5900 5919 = 15.7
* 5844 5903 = 16.1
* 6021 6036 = 15.6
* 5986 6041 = 15.8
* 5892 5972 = 15.9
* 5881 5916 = 15.6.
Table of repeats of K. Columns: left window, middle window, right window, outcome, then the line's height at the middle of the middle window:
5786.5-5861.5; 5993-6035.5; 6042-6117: 0.013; 16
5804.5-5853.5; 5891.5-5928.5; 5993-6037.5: 0.053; 16.4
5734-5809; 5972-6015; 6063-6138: 0.009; 16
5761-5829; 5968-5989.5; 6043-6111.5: 0.020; 16.1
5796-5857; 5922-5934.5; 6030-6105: 0.018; 16.4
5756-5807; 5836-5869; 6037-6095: 0.012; 16.5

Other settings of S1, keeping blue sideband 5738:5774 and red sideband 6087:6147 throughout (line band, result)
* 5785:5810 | -1.1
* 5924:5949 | -0.3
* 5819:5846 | -0.7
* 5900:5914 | 0.3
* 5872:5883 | -0.2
